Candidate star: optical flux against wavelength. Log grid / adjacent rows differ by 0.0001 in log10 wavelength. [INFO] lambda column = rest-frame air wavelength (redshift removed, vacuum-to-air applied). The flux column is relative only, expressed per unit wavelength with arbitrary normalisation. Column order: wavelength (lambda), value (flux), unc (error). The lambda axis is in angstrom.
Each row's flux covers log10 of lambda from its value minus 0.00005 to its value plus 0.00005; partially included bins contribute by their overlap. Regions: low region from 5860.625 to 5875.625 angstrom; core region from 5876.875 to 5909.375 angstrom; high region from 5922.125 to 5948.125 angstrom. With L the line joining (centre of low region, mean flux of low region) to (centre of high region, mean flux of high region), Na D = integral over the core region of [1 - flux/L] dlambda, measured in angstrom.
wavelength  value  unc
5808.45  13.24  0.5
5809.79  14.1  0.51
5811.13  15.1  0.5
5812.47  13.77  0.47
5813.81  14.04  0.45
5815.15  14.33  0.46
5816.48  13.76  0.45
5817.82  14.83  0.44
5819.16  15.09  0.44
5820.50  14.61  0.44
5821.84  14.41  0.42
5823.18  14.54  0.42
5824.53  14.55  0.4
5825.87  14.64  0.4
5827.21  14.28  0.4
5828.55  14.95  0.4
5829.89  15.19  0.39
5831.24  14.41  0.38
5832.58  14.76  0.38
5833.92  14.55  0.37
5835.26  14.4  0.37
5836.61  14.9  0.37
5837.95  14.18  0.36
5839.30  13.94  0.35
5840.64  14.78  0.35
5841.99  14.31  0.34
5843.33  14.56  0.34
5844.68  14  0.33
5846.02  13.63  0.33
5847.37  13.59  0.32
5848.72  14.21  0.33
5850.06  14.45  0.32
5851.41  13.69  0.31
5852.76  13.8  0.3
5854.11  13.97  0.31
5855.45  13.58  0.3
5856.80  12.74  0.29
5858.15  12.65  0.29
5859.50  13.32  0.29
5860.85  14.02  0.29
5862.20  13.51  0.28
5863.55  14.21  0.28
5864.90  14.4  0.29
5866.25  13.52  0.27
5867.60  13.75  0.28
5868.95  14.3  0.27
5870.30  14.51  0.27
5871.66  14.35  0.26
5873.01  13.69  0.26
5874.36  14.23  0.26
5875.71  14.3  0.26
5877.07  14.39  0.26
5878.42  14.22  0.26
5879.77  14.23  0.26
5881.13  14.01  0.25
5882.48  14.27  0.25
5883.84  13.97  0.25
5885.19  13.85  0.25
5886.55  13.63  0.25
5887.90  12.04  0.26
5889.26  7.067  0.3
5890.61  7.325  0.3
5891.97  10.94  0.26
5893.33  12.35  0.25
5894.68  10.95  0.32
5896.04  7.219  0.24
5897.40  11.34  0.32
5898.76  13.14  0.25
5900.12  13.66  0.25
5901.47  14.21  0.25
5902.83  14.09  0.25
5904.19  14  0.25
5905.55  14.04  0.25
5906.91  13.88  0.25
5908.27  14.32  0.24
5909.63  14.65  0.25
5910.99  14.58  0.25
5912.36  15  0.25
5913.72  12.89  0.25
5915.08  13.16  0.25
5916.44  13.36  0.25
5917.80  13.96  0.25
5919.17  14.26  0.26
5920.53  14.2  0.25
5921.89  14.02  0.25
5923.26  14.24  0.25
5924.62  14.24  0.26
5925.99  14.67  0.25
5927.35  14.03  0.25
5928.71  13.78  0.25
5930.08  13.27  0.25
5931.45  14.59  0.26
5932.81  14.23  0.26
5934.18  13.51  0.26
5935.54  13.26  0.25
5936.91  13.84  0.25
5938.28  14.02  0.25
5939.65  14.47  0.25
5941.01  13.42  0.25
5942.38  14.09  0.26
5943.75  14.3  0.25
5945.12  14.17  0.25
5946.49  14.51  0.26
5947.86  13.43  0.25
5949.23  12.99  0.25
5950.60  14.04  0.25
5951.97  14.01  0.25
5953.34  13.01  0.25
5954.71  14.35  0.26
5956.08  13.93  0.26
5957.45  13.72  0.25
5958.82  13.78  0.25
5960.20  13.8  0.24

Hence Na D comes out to 3.3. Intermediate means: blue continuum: 14.1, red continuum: 14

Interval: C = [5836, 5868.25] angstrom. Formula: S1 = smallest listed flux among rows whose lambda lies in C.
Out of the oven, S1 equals 12.65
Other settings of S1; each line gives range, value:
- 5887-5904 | 7.067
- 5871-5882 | 13.69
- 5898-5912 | 13.14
